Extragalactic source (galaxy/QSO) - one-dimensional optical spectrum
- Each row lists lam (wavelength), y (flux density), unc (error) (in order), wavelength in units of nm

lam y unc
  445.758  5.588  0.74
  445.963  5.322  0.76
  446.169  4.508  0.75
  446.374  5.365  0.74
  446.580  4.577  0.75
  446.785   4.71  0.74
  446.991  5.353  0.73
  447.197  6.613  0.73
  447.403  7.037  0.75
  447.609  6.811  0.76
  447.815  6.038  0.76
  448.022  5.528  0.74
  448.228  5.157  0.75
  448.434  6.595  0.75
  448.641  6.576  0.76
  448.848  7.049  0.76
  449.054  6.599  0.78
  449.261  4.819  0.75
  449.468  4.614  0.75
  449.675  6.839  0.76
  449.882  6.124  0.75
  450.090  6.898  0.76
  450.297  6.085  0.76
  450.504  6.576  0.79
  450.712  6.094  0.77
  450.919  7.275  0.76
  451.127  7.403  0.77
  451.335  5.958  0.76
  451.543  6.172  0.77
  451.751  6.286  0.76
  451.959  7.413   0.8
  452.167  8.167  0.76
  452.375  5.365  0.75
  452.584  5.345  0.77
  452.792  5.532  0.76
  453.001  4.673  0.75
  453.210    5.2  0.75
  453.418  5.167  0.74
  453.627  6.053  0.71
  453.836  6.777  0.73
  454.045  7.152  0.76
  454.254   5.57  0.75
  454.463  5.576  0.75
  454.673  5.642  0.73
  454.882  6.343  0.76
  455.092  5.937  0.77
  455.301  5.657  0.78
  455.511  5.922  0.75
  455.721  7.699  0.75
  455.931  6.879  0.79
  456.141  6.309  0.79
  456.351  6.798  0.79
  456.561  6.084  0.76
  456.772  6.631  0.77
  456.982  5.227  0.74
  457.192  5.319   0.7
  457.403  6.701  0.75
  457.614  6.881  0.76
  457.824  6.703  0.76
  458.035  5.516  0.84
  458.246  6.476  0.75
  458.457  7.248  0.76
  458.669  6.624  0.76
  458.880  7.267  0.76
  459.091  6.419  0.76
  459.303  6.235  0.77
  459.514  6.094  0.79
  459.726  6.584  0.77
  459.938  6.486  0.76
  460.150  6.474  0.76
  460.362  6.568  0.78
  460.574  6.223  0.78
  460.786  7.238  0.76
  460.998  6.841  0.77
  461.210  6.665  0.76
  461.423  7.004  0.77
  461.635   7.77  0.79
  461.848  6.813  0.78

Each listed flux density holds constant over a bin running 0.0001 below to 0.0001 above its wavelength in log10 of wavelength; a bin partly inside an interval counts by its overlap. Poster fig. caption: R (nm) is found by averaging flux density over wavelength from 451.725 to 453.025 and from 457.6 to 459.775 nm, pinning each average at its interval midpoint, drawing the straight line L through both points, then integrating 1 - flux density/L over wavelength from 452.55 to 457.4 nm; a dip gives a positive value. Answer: 0.25 nm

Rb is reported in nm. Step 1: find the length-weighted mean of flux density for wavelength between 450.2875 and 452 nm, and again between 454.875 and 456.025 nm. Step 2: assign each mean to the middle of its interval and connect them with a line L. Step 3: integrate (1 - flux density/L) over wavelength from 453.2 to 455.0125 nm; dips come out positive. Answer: 0.13 nm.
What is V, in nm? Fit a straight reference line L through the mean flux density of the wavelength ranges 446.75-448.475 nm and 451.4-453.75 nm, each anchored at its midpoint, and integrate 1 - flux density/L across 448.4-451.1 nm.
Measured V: -0.162 nm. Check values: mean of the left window 6.01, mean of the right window 5.95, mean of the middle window 6.34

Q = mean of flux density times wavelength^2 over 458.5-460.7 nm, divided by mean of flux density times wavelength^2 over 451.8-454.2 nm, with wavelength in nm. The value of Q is 1.11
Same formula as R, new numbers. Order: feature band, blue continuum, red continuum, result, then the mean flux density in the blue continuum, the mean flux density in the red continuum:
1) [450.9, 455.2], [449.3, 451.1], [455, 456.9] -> 0.16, 6.31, 6.42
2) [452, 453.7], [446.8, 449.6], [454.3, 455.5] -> 0.04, 6.03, 5.82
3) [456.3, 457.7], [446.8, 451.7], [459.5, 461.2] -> 0.06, 6.24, 6.59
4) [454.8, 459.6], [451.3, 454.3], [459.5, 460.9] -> -0.03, 6.07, 6.55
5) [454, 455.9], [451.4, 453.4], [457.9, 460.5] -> 0.00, 5.98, 6.5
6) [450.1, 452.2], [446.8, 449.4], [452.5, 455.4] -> -0.27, 6.11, 5.76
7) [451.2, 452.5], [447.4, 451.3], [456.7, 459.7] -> -0.05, 6.3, 6.39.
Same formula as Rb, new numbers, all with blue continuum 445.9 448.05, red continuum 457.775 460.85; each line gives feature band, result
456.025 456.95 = -0.01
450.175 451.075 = -0.10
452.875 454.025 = 0.08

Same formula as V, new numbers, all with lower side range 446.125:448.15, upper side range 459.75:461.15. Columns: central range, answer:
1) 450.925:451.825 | -0.08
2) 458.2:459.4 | -0.04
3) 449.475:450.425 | -0.07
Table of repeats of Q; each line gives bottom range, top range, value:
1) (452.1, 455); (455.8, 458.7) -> 1.11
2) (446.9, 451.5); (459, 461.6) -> 1.10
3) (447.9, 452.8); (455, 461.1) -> 1.06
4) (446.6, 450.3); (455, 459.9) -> 1.10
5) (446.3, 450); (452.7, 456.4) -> 1.05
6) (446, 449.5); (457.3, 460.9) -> 1.20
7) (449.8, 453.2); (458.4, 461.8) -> 1.11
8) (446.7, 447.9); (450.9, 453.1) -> 1.05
